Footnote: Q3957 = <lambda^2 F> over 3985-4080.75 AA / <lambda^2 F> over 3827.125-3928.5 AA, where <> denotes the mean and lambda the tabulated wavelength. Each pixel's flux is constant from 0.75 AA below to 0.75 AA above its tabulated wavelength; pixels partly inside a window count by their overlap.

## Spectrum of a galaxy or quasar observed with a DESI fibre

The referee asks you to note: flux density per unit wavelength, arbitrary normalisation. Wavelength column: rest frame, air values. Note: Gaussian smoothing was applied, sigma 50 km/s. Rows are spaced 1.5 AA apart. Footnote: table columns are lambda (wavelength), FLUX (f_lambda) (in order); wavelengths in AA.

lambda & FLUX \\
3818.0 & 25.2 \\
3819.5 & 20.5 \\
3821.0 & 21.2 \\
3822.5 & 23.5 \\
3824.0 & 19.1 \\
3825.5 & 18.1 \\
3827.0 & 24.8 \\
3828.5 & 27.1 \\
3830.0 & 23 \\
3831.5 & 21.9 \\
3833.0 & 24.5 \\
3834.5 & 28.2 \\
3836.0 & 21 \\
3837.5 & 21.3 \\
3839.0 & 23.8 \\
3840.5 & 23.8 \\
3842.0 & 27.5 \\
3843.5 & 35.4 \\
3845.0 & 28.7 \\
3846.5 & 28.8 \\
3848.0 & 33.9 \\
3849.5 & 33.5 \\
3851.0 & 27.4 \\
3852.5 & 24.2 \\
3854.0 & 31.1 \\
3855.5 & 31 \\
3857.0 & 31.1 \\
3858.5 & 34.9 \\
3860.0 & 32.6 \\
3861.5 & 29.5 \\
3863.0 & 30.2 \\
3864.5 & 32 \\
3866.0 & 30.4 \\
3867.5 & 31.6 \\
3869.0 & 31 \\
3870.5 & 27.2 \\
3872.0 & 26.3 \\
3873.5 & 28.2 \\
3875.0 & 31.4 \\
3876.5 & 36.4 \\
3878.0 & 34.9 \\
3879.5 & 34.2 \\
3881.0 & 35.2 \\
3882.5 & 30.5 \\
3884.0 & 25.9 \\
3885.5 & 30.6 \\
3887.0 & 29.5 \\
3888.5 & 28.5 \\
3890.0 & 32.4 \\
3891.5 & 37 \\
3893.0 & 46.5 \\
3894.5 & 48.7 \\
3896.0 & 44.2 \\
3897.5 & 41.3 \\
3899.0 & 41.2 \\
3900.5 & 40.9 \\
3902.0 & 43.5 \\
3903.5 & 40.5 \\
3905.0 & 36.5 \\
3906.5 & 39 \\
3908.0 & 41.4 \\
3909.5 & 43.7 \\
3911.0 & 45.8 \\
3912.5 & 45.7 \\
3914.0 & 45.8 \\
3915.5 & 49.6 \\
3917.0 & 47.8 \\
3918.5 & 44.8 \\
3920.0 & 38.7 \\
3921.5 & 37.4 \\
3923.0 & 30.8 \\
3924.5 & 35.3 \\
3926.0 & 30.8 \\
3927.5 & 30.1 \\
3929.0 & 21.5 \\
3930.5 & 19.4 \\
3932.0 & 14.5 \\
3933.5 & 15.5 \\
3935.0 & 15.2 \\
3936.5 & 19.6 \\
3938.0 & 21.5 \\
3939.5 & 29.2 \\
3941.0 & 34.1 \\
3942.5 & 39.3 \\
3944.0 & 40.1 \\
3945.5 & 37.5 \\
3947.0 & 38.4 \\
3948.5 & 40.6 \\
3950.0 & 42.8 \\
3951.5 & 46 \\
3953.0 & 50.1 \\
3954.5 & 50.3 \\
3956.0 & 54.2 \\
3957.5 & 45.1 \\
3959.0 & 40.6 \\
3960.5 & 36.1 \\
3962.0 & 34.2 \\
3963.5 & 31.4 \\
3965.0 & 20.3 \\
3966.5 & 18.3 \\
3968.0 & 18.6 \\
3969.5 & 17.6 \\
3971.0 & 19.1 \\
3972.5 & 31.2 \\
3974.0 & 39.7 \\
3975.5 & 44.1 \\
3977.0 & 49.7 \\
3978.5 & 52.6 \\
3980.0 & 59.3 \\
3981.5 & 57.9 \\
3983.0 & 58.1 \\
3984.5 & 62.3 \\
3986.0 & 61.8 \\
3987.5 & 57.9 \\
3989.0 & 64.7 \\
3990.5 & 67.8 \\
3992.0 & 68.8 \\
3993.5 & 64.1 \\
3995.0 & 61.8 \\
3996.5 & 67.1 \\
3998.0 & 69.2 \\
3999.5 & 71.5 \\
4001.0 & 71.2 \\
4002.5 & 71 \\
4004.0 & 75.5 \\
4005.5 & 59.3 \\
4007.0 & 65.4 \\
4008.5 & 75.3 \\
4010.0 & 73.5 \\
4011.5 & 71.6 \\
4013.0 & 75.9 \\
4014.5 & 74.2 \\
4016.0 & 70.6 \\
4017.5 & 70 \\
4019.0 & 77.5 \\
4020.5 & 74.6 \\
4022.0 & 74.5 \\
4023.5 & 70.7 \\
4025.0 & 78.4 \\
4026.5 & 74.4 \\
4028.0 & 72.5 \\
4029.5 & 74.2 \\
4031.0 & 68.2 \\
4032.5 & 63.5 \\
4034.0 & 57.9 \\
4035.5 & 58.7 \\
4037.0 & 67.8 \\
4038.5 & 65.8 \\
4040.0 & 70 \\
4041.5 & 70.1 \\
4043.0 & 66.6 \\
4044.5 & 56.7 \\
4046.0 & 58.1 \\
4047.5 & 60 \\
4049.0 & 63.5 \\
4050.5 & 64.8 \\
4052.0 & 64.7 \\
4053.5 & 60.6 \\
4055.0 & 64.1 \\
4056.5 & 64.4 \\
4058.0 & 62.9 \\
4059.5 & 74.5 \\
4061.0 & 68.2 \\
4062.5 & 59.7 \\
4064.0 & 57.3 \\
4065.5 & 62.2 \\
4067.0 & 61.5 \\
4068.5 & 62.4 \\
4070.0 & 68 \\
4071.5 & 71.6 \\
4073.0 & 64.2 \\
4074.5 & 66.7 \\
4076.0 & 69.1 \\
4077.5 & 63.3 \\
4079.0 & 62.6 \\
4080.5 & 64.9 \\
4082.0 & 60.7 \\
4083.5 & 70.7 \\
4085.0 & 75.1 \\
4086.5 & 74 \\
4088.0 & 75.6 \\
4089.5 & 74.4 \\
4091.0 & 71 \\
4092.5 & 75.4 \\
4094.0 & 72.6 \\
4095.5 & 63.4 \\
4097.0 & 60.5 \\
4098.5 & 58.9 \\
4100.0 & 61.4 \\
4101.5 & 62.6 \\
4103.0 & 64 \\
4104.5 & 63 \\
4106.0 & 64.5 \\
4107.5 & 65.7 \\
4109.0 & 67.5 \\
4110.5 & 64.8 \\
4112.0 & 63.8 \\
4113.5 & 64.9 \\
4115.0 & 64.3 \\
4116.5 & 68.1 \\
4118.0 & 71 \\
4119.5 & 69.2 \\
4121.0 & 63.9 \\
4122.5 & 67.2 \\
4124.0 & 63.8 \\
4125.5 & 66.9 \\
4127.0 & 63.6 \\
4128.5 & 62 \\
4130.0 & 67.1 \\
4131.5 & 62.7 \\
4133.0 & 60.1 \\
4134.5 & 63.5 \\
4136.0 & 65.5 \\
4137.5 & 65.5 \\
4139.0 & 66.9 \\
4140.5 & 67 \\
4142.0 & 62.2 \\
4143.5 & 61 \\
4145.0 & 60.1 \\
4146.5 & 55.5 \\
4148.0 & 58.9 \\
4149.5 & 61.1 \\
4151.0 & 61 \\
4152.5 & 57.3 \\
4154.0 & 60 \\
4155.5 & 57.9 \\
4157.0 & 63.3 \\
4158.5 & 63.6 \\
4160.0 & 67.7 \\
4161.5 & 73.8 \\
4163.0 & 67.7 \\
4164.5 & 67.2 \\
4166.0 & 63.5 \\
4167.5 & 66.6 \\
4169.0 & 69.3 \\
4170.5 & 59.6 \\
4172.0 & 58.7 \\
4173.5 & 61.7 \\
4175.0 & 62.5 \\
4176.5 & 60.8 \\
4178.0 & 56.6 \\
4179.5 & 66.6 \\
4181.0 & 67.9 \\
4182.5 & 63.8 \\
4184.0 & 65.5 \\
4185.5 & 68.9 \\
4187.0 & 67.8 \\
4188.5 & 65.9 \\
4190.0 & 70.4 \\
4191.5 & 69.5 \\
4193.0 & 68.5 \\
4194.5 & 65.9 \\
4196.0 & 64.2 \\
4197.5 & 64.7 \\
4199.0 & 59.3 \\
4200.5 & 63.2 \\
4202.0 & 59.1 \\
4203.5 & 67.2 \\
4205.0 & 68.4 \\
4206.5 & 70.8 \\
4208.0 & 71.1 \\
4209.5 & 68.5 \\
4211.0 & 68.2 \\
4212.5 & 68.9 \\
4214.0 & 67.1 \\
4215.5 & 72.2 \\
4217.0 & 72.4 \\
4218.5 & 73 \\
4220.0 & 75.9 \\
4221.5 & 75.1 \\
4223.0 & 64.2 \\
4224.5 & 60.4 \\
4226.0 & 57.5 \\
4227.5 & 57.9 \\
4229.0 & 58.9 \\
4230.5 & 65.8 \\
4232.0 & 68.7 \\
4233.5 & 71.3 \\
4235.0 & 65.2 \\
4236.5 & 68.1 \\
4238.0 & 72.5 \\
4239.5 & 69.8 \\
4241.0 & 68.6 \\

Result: 2.2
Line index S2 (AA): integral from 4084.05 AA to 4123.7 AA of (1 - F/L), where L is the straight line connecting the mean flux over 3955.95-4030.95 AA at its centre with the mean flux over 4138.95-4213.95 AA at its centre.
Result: -3.3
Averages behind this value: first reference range 58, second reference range 64.5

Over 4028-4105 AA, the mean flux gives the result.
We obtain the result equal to 65.6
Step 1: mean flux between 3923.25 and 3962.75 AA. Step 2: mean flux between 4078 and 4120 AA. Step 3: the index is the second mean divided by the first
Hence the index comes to 2.0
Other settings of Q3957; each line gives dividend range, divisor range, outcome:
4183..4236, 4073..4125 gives 1.06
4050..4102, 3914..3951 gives 2.18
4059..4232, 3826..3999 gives 1.98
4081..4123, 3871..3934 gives 2.07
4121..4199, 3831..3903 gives 2.33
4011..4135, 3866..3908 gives 2.07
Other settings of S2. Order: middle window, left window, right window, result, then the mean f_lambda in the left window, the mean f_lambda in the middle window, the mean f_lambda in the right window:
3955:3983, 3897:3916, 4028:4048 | 8.1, 42.6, 37.9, 64.8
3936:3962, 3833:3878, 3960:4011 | 4.1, 29.4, 39.2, 53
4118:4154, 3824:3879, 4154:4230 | -2.2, 28.4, 63.2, 65.7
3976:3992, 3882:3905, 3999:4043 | 0.4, 37.5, 59.4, 70.4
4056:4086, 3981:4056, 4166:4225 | 0.7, 67.3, 65.6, 66.4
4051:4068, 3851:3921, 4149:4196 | -3.3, 36.1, 63.6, 64.5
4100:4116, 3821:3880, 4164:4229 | -2.3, 28.2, 64.4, 65.9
